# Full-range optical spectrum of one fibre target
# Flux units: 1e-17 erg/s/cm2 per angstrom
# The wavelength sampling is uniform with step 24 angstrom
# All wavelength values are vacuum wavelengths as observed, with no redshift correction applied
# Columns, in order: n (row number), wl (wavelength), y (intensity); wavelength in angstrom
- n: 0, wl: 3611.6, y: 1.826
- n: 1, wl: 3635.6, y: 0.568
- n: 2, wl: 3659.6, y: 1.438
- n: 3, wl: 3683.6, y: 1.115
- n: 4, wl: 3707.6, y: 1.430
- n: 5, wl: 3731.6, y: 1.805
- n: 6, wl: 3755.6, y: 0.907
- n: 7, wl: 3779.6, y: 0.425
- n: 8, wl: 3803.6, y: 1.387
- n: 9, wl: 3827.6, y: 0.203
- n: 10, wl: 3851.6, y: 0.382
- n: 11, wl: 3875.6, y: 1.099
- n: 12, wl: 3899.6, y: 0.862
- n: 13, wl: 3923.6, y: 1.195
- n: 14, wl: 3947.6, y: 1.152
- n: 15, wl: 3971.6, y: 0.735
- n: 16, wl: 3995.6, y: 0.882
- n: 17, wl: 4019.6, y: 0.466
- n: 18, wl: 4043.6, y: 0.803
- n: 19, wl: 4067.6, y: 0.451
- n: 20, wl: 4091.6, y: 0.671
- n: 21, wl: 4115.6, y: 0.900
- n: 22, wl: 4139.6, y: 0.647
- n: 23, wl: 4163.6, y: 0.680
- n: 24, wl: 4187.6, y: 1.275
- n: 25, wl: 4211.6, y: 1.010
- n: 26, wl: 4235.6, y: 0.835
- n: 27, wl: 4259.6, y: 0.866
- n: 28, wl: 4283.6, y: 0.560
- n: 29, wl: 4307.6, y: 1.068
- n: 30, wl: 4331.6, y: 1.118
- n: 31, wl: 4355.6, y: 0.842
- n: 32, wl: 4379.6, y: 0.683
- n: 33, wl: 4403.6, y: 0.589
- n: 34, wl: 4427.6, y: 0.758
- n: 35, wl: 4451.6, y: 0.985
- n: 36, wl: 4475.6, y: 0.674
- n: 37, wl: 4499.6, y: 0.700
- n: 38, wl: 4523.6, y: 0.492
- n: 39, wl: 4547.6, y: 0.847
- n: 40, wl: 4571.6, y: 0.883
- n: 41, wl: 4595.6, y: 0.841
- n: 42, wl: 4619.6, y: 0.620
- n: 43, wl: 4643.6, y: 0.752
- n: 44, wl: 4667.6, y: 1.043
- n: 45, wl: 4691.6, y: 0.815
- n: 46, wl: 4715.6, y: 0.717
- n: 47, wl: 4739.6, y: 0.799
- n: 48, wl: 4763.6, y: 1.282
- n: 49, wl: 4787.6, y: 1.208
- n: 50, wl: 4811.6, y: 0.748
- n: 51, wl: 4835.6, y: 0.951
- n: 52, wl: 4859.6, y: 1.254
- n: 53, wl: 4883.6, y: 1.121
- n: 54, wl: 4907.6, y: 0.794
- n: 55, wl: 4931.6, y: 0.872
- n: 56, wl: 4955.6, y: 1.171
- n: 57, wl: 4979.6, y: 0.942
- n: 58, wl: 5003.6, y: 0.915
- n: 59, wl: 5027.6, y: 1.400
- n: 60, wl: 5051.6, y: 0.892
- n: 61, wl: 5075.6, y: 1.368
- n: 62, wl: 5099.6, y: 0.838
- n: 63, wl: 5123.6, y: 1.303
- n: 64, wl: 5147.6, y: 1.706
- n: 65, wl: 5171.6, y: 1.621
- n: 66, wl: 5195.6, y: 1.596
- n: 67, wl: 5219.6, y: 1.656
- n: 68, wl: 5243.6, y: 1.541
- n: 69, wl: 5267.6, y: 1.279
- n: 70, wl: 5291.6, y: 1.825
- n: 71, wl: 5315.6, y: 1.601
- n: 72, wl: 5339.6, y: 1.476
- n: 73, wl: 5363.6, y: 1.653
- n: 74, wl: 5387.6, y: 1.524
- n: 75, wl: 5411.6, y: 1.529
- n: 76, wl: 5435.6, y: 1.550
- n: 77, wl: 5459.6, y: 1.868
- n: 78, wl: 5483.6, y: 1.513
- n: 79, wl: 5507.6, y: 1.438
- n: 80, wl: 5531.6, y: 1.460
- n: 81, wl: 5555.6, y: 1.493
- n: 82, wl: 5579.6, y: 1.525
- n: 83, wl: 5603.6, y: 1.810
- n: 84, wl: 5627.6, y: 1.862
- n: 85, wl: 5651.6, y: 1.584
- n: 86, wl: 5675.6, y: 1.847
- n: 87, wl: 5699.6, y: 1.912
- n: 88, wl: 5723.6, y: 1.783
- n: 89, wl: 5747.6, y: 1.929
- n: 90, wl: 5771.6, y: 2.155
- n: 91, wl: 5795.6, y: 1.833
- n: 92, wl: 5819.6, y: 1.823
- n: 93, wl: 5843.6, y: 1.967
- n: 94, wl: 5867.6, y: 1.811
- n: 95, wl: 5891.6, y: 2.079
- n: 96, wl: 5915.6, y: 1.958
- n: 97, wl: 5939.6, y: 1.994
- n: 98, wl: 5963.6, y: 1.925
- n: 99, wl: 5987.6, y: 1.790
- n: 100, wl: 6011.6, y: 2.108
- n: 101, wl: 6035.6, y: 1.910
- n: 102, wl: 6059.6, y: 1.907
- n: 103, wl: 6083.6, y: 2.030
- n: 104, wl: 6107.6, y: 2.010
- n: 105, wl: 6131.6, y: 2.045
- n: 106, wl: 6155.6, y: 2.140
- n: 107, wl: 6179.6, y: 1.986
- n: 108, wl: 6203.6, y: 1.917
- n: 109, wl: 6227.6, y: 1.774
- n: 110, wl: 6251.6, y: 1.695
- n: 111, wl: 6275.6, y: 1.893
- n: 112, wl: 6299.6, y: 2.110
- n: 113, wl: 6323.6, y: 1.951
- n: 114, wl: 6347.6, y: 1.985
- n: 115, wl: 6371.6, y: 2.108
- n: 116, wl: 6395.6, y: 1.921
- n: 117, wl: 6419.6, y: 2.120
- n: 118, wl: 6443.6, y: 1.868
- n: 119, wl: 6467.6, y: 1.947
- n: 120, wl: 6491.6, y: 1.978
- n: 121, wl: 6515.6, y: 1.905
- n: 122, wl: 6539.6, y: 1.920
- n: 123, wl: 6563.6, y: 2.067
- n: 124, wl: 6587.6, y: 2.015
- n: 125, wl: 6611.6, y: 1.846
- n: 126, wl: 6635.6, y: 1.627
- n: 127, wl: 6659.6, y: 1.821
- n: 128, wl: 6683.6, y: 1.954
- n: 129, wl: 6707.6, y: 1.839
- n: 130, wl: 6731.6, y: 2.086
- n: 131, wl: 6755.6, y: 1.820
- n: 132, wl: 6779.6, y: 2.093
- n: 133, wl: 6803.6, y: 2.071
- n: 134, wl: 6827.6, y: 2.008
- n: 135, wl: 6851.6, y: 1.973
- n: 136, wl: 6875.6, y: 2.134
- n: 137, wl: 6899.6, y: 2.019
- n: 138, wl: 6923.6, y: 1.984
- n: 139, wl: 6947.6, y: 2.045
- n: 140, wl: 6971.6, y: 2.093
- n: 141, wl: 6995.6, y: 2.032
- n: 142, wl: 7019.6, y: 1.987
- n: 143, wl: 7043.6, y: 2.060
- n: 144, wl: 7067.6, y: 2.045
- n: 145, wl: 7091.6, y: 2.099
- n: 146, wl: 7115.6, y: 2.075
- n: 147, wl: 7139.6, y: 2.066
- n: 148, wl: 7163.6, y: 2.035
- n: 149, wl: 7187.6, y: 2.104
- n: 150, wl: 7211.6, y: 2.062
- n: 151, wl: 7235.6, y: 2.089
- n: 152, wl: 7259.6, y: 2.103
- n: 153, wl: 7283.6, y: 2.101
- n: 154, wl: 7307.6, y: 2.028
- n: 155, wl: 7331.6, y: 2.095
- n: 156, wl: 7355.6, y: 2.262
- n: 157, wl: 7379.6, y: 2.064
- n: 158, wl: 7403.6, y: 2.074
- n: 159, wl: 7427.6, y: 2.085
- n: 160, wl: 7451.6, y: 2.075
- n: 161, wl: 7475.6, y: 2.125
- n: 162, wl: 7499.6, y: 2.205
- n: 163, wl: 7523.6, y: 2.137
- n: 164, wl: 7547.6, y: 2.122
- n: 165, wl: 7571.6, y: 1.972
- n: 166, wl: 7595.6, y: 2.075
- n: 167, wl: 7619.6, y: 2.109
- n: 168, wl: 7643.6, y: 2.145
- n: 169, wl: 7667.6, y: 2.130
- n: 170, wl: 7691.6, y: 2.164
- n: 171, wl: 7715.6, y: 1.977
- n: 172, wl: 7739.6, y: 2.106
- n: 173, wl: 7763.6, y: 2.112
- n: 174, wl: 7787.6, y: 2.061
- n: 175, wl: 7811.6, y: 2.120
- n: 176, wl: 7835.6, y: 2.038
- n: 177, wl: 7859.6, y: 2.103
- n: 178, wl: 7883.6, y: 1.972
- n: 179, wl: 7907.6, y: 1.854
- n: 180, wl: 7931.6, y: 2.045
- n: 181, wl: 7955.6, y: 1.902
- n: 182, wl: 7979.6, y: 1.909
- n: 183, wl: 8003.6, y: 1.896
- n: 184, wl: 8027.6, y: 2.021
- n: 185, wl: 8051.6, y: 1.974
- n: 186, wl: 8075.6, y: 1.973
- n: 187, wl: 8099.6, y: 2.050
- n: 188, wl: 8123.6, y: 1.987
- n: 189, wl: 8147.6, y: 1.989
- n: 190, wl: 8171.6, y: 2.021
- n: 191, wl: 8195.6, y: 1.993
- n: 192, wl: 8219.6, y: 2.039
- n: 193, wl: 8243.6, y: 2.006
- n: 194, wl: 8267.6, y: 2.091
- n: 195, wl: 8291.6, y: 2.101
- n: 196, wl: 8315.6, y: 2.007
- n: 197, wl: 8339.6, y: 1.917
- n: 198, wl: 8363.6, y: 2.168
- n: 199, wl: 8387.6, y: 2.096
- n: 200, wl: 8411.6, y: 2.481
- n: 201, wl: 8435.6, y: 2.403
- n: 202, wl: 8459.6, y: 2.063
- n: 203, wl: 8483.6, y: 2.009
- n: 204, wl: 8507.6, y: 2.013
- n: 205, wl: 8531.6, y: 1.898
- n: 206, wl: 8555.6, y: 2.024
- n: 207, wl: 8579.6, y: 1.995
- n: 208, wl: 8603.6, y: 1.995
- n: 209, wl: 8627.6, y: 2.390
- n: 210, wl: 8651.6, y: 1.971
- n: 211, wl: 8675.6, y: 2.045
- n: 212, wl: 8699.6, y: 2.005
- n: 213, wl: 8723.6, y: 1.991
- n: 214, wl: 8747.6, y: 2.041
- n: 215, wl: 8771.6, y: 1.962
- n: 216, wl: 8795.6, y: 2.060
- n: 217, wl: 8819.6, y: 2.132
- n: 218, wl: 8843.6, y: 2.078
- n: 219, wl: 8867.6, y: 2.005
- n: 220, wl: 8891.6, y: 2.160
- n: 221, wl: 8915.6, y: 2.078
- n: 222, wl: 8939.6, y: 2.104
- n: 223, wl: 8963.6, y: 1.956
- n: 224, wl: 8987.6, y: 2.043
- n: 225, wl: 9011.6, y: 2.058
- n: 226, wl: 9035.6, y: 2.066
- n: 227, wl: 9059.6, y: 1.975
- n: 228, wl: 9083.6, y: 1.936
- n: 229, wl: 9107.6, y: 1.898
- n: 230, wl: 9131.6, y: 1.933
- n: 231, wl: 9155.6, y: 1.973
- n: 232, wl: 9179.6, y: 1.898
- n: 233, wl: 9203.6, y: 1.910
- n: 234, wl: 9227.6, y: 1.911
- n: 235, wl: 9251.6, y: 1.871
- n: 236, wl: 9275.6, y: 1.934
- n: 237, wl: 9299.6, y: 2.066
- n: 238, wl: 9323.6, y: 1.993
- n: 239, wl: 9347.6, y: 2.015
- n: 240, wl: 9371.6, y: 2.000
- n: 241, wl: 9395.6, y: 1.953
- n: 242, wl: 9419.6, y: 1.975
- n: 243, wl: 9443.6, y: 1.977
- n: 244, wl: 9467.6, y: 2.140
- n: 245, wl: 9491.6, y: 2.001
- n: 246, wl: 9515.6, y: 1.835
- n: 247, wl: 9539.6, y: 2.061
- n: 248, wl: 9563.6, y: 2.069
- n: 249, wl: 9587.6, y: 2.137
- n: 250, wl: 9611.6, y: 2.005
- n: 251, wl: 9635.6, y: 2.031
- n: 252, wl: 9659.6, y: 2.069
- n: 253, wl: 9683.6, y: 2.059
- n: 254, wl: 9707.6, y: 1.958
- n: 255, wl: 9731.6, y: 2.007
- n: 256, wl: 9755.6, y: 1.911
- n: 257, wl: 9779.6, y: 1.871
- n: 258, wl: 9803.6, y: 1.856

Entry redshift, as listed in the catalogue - 0.282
